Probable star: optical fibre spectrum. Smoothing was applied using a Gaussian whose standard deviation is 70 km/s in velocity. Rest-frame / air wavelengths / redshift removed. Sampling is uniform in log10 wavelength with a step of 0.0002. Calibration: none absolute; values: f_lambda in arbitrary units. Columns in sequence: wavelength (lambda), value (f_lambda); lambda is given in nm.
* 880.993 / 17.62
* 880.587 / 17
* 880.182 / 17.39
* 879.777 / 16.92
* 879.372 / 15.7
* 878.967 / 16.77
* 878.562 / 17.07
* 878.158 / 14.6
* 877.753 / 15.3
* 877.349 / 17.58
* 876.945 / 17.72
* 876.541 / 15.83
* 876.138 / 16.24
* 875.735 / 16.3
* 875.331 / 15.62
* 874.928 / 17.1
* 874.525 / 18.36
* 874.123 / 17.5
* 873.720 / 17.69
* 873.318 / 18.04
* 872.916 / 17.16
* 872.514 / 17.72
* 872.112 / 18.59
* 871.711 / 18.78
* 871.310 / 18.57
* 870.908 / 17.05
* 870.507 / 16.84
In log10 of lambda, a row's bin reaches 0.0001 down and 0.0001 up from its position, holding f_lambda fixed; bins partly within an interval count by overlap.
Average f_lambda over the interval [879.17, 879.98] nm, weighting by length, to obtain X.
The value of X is 16.3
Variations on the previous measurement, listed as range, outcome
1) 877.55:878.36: 14.9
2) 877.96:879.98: 16.2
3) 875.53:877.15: 16.5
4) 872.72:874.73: 17.8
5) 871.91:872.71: 18.2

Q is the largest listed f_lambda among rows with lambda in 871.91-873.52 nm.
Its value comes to 18.59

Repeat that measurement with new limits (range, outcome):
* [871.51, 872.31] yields 18.78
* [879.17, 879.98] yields 16.92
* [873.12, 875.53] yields 18.36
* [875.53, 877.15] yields 17.72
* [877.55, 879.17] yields 17.07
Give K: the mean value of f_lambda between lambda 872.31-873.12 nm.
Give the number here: 17.4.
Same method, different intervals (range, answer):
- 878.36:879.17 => 16.9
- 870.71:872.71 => 18.1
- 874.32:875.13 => 17.7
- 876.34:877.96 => 16.6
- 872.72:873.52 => 17.6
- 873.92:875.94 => 17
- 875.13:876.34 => 16.1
